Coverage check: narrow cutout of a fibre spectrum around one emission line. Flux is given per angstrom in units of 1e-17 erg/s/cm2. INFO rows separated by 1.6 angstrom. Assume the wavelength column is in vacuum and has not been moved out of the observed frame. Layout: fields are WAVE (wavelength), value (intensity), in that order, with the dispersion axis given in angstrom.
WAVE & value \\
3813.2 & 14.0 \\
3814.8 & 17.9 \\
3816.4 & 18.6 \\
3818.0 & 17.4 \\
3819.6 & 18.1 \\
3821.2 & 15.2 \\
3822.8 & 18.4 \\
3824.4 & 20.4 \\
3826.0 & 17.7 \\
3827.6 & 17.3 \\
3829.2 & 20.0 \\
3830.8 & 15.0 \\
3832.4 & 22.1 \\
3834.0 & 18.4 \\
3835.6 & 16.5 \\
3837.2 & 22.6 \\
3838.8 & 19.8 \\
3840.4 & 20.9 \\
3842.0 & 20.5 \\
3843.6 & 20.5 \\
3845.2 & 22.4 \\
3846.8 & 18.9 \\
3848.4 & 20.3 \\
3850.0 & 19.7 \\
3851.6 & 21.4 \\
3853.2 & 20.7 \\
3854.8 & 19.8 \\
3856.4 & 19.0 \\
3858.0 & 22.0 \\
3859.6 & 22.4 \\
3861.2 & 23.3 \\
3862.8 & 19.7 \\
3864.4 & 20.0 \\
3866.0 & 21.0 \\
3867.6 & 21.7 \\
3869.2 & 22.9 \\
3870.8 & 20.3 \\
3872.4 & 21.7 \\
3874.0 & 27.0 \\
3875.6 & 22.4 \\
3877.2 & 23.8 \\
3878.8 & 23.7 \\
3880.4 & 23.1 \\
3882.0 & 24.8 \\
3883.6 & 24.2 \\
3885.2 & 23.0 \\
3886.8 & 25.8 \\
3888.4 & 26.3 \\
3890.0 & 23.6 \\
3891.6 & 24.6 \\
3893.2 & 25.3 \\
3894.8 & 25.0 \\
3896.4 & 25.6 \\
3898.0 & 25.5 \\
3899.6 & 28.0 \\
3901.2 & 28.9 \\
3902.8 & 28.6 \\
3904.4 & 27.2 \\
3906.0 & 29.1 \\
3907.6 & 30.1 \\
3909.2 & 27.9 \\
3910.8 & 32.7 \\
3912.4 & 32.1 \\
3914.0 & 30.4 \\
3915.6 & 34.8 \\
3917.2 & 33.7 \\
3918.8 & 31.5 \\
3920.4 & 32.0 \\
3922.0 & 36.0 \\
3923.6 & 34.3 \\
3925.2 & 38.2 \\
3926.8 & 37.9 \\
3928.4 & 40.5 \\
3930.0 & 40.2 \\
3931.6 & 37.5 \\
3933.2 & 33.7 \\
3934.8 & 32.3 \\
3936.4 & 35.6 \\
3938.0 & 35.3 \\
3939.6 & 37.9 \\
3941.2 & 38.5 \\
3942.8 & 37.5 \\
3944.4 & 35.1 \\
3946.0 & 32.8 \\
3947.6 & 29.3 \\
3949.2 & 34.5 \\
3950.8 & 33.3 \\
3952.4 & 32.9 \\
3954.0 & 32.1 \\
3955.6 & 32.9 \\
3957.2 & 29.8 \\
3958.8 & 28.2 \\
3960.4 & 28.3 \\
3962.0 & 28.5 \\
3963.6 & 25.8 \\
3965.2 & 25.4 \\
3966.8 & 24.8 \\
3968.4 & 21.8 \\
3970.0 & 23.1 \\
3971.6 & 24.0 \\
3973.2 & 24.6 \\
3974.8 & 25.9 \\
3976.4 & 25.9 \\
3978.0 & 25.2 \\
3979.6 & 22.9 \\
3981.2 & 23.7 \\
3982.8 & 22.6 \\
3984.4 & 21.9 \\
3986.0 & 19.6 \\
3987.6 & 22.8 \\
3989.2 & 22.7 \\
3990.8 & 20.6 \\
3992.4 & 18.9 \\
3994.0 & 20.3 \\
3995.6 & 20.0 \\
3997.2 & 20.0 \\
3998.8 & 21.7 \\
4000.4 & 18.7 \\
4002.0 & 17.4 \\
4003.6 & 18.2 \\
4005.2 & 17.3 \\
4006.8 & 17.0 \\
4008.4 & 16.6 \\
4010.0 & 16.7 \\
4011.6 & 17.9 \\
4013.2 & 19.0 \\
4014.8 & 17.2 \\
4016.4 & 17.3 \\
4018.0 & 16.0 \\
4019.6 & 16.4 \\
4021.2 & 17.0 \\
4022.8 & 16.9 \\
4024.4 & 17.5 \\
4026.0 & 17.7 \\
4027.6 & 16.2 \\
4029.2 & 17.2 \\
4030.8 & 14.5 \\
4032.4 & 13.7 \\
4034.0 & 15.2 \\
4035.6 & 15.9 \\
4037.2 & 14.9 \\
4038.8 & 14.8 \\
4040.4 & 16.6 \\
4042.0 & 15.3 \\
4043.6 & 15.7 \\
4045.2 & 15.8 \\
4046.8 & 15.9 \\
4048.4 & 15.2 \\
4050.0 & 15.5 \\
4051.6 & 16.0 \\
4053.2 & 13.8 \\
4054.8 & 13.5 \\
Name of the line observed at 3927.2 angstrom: Mg II 2798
